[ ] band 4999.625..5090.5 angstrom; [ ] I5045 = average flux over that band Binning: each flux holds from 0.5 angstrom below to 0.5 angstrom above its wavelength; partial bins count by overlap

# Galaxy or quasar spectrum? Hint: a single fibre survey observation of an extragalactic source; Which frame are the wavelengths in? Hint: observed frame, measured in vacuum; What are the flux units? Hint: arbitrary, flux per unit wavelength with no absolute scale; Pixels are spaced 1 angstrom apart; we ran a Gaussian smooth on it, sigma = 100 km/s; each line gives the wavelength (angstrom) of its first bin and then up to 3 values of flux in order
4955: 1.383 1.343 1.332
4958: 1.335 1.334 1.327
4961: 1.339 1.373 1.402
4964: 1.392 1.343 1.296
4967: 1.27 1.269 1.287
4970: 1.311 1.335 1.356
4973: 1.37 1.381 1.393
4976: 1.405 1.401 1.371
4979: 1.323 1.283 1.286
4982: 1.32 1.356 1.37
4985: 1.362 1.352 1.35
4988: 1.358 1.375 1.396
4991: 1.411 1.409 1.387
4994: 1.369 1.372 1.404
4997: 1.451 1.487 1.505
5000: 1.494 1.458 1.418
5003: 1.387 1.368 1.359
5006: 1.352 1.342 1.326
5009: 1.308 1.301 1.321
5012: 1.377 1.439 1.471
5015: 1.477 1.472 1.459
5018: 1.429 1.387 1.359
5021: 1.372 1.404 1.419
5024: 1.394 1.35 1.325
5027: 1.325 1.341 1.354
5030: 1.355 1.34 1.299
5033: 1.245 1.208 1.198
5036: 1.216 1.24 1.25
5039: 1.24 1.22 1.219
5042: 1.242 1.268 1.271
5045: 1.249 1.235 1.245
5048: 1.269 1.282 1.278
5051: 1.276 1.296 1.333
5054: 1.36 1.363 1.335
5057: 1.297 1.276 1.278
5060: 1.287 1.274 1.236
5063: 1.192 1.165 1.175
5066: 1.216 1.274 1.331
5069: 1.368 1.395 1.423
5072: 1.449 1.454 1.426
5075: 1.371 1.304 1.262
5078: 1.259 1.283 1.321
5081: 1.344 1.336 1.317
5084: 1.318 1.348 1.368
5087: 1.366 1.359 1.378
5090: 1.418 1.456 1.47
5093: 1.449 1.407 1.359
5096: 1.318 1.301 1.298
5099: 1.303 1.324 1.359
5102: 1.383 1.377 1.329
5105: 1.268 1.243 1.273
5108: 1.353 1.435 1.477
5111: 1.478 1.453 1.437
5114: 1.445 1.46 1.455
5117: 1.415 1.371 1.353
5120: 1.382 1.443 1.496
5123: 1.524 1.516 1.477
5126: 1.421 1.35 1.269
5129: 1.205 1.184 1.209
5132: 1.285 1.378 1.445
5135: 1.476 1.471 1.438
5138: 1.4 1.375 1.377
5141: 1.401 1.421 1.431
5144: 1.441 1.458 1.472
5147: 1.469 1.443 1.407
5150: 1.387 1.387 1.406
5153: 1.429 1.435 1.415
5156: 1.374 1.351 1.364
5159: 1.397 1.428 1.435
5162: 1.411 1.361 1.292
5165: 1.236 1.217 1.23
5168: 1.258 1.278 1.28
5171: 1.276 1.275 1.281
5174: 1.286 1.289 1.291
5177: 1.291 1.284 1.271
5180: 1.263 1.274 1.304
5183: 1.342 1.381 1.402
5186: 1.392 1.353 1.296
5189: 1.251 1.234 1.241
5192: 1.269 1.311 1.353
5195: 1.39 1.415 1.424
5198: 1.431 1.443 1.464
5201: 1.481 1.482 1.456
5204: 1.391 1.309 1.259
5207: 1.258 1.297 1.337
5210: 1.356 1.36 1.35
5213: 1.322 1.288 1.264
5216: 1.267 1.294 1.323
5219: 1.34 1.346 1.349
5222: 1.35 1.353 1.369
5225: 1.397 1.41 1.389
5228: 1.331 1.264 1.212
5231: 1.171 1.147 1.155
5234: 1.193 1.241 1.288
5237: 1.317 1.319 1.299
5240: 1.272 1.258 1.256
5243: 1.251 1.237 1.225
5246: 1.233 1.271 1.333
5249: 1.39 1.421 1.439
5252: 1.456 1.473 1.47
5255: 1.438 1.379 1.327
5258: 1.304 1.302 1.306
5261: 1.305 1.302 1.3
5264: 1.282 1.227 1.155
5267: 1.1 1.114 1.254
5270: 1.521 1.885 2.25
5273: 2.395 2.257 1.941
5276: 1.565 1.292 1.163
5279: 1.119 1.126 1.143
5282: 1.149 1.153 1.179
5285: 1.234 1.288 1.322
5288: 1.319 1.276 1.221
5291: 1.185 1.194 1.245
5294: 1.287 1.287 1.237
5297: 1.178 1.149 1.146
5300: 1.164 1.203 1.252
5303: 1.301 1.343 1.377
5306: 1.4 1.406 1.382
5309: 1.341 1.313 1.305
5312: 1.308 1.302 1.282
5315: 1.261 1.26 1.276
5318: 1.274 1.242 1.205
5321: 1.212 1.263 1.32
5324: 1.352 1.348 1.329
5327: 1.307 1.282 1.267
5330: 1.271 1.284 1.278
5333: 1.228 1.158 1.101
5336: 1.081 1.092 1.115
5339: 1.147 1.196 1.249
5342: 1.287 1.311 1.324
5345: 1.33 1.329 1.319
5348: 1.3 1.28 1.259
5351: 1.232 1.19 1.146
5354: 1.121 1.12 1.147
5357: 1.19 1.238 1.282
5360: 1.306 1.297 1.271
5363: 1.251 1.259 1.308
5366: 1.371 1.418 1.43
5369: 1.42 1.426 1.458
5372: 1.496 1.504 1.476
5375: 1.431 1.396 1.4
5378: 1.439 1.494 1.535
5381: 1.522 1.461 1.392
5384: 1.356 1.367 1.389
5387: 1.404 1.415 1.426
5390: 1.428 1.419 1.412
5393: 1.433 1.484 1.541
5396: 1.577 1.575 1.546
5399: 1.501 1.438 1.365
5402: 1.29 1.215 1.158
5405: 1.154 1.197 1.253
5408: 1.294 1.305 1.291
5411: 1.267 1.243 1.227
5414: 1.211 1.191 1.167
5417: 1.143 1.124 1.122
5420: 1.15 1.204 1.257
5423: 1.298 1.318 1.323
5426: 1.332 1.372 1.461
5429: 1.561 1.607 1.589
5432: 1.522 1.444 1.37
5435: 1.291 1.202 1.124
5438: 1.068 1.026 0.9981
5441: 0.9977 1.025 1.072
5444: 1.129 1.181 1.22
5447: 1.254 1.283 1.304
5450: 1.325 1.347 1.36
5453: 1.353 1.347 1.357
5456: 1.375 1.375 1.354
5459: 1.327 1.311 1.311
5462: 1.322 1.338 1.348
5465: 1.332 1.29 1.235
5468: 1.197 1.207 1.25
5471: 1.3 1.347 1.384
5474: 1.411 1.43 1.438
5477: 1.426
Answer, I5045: 1.33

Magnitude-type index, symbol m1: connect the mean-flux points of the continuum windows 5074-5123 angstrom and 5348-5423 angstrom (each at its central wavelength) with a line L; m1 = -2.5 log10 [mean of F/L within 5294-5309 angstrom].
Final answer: 0.06 mag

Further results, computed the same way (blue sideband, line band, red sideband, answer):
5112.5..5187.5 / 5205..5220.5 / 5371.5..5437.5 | 0.05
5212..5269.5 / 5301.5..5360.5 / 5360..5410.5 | 0.08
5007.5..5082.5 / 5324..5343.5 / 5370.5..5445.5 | 0.08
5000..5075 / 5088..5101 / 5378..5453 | -0.04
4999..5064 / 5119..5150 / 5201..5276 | -0.04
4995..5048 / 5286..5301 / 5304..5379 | 0.06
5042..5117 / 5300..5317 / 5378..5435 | 0.04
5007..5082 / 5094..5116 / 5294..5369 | -0.05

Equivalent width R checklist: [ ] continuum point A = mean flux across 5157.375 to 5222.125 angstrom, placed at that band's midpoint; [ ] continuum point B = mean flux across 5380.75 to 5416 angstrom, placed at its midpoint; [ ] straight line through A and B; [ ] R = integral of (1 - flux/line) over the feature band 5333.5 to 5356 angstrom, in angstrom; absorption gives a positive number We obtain 2.3 angstrom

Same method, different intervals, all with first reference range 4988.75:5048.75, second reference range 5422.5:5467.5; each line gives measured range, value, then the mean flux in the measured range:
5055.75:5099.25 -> 0.3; 1.33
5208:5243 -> 0.7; 1.3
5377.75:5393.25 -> -1.5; 1.43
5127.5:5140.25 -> -0.1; 1.35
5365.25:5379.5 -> -1.4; 1.44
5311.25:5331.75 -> 0.5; 1.28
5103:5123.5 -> -1.0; 1.4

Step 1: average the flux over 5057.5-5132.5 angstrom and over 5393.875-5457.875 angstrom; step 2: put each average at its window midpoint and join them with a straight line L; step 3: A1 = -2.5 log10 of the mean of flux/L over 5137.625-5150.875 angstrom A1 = -0.061 mag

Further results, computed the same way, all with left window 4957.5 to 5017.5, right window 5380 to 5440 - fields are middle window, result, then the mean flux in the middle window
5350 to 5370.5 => 0.06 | 1.27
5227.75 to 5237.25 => 0.10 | 1.23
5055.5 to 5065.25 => 0.09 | 1.25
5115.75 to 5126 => -0.06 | 1.44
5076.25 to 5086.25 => 0.04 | 1.31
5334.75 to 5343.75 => 0.14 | 1.18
